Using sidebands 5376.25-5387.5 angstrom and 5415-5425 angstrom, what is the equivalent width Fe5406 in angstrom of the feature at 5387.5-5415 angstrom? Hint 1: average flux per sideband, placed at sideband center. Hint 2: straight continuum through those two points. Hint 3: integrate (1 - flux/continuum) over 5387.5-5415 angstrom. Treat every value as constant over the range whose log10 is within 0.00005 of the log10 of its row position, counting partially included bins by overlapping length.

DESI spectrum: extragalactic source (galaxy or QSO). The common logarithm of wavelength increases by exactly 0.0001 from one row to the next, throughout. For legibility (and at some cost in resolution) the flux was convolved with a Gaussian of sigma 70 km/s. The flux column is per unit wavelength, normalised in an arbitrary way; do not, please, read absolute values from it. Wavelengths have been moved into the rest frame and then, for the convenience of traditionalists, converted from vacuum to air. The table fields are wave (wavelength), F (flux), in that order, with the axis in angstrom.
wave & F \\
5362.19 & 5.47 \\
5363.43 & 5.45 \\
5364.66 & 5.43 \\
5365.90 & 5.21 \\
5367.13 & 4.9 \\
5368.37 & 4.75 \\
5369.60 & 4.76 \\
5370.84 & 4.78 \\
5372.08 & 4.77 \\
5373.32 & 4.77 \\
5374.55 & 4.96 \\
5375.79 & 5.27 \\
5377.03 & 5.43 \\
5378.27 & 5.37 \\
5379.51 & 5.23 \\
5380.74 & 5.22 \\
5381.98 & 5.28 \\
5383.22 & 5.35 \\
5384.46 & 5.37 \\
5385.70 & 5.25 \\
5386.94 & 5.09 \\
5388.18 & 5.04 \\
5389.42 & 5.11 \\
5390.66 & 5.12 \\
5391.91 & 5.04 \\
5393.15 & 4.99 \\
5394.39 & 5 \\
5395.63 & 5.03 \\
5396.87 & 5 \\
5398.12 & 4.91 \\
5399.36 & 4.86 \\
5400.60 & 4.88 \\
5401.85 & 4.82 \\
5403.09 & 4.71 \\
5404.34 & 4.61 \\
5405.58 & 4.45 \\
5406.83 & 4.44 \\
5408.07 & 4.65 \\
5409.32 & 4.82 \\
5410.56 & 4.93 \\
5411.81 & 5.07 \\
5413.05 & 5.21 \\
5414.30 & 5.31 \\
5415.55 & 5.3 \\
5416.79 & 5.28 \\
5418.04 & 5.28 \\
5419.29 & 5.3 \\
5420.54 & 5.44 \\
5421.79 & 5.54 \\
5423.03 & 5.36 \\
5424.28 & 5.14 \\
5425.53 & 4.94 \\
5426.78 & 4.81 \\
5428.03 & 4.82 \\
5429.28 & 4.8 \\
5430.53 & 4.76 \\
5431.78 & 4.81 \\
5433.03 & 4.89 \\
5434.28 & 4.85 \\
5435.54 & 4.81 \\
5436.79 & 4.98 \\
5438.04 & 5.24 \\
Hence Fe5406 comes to 2.07 angstrom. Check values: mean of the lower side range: 5.29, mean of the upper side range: 5.33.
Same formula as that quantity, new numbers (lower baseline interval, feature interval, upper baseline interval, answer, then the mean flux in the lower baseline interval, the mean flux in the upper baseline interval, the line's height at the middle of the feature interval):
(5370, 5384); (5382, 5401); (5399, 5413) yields -0.5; 5.13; 4.77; 4.95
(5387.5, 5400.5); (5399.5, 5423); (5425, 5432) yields -0.5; 5.01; 4.82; 4.91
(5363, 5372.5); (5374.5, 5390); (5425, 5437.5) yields -0.8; 5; 4.85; 4.97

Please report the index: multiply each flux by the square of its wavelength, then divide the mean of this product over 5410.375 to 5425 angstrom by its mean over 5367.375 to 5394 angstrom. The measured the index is 1.05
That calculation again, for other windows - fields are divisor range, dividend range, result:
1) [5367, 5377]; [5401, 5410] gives 0.96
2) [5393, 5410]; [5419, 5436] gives 1.06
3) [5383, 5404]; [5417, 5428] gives 1.05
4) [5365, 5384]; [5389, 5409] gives 0.96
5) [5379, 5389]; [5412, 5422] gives 1.03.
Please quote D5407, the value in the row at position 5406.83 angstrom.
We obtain 4.44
